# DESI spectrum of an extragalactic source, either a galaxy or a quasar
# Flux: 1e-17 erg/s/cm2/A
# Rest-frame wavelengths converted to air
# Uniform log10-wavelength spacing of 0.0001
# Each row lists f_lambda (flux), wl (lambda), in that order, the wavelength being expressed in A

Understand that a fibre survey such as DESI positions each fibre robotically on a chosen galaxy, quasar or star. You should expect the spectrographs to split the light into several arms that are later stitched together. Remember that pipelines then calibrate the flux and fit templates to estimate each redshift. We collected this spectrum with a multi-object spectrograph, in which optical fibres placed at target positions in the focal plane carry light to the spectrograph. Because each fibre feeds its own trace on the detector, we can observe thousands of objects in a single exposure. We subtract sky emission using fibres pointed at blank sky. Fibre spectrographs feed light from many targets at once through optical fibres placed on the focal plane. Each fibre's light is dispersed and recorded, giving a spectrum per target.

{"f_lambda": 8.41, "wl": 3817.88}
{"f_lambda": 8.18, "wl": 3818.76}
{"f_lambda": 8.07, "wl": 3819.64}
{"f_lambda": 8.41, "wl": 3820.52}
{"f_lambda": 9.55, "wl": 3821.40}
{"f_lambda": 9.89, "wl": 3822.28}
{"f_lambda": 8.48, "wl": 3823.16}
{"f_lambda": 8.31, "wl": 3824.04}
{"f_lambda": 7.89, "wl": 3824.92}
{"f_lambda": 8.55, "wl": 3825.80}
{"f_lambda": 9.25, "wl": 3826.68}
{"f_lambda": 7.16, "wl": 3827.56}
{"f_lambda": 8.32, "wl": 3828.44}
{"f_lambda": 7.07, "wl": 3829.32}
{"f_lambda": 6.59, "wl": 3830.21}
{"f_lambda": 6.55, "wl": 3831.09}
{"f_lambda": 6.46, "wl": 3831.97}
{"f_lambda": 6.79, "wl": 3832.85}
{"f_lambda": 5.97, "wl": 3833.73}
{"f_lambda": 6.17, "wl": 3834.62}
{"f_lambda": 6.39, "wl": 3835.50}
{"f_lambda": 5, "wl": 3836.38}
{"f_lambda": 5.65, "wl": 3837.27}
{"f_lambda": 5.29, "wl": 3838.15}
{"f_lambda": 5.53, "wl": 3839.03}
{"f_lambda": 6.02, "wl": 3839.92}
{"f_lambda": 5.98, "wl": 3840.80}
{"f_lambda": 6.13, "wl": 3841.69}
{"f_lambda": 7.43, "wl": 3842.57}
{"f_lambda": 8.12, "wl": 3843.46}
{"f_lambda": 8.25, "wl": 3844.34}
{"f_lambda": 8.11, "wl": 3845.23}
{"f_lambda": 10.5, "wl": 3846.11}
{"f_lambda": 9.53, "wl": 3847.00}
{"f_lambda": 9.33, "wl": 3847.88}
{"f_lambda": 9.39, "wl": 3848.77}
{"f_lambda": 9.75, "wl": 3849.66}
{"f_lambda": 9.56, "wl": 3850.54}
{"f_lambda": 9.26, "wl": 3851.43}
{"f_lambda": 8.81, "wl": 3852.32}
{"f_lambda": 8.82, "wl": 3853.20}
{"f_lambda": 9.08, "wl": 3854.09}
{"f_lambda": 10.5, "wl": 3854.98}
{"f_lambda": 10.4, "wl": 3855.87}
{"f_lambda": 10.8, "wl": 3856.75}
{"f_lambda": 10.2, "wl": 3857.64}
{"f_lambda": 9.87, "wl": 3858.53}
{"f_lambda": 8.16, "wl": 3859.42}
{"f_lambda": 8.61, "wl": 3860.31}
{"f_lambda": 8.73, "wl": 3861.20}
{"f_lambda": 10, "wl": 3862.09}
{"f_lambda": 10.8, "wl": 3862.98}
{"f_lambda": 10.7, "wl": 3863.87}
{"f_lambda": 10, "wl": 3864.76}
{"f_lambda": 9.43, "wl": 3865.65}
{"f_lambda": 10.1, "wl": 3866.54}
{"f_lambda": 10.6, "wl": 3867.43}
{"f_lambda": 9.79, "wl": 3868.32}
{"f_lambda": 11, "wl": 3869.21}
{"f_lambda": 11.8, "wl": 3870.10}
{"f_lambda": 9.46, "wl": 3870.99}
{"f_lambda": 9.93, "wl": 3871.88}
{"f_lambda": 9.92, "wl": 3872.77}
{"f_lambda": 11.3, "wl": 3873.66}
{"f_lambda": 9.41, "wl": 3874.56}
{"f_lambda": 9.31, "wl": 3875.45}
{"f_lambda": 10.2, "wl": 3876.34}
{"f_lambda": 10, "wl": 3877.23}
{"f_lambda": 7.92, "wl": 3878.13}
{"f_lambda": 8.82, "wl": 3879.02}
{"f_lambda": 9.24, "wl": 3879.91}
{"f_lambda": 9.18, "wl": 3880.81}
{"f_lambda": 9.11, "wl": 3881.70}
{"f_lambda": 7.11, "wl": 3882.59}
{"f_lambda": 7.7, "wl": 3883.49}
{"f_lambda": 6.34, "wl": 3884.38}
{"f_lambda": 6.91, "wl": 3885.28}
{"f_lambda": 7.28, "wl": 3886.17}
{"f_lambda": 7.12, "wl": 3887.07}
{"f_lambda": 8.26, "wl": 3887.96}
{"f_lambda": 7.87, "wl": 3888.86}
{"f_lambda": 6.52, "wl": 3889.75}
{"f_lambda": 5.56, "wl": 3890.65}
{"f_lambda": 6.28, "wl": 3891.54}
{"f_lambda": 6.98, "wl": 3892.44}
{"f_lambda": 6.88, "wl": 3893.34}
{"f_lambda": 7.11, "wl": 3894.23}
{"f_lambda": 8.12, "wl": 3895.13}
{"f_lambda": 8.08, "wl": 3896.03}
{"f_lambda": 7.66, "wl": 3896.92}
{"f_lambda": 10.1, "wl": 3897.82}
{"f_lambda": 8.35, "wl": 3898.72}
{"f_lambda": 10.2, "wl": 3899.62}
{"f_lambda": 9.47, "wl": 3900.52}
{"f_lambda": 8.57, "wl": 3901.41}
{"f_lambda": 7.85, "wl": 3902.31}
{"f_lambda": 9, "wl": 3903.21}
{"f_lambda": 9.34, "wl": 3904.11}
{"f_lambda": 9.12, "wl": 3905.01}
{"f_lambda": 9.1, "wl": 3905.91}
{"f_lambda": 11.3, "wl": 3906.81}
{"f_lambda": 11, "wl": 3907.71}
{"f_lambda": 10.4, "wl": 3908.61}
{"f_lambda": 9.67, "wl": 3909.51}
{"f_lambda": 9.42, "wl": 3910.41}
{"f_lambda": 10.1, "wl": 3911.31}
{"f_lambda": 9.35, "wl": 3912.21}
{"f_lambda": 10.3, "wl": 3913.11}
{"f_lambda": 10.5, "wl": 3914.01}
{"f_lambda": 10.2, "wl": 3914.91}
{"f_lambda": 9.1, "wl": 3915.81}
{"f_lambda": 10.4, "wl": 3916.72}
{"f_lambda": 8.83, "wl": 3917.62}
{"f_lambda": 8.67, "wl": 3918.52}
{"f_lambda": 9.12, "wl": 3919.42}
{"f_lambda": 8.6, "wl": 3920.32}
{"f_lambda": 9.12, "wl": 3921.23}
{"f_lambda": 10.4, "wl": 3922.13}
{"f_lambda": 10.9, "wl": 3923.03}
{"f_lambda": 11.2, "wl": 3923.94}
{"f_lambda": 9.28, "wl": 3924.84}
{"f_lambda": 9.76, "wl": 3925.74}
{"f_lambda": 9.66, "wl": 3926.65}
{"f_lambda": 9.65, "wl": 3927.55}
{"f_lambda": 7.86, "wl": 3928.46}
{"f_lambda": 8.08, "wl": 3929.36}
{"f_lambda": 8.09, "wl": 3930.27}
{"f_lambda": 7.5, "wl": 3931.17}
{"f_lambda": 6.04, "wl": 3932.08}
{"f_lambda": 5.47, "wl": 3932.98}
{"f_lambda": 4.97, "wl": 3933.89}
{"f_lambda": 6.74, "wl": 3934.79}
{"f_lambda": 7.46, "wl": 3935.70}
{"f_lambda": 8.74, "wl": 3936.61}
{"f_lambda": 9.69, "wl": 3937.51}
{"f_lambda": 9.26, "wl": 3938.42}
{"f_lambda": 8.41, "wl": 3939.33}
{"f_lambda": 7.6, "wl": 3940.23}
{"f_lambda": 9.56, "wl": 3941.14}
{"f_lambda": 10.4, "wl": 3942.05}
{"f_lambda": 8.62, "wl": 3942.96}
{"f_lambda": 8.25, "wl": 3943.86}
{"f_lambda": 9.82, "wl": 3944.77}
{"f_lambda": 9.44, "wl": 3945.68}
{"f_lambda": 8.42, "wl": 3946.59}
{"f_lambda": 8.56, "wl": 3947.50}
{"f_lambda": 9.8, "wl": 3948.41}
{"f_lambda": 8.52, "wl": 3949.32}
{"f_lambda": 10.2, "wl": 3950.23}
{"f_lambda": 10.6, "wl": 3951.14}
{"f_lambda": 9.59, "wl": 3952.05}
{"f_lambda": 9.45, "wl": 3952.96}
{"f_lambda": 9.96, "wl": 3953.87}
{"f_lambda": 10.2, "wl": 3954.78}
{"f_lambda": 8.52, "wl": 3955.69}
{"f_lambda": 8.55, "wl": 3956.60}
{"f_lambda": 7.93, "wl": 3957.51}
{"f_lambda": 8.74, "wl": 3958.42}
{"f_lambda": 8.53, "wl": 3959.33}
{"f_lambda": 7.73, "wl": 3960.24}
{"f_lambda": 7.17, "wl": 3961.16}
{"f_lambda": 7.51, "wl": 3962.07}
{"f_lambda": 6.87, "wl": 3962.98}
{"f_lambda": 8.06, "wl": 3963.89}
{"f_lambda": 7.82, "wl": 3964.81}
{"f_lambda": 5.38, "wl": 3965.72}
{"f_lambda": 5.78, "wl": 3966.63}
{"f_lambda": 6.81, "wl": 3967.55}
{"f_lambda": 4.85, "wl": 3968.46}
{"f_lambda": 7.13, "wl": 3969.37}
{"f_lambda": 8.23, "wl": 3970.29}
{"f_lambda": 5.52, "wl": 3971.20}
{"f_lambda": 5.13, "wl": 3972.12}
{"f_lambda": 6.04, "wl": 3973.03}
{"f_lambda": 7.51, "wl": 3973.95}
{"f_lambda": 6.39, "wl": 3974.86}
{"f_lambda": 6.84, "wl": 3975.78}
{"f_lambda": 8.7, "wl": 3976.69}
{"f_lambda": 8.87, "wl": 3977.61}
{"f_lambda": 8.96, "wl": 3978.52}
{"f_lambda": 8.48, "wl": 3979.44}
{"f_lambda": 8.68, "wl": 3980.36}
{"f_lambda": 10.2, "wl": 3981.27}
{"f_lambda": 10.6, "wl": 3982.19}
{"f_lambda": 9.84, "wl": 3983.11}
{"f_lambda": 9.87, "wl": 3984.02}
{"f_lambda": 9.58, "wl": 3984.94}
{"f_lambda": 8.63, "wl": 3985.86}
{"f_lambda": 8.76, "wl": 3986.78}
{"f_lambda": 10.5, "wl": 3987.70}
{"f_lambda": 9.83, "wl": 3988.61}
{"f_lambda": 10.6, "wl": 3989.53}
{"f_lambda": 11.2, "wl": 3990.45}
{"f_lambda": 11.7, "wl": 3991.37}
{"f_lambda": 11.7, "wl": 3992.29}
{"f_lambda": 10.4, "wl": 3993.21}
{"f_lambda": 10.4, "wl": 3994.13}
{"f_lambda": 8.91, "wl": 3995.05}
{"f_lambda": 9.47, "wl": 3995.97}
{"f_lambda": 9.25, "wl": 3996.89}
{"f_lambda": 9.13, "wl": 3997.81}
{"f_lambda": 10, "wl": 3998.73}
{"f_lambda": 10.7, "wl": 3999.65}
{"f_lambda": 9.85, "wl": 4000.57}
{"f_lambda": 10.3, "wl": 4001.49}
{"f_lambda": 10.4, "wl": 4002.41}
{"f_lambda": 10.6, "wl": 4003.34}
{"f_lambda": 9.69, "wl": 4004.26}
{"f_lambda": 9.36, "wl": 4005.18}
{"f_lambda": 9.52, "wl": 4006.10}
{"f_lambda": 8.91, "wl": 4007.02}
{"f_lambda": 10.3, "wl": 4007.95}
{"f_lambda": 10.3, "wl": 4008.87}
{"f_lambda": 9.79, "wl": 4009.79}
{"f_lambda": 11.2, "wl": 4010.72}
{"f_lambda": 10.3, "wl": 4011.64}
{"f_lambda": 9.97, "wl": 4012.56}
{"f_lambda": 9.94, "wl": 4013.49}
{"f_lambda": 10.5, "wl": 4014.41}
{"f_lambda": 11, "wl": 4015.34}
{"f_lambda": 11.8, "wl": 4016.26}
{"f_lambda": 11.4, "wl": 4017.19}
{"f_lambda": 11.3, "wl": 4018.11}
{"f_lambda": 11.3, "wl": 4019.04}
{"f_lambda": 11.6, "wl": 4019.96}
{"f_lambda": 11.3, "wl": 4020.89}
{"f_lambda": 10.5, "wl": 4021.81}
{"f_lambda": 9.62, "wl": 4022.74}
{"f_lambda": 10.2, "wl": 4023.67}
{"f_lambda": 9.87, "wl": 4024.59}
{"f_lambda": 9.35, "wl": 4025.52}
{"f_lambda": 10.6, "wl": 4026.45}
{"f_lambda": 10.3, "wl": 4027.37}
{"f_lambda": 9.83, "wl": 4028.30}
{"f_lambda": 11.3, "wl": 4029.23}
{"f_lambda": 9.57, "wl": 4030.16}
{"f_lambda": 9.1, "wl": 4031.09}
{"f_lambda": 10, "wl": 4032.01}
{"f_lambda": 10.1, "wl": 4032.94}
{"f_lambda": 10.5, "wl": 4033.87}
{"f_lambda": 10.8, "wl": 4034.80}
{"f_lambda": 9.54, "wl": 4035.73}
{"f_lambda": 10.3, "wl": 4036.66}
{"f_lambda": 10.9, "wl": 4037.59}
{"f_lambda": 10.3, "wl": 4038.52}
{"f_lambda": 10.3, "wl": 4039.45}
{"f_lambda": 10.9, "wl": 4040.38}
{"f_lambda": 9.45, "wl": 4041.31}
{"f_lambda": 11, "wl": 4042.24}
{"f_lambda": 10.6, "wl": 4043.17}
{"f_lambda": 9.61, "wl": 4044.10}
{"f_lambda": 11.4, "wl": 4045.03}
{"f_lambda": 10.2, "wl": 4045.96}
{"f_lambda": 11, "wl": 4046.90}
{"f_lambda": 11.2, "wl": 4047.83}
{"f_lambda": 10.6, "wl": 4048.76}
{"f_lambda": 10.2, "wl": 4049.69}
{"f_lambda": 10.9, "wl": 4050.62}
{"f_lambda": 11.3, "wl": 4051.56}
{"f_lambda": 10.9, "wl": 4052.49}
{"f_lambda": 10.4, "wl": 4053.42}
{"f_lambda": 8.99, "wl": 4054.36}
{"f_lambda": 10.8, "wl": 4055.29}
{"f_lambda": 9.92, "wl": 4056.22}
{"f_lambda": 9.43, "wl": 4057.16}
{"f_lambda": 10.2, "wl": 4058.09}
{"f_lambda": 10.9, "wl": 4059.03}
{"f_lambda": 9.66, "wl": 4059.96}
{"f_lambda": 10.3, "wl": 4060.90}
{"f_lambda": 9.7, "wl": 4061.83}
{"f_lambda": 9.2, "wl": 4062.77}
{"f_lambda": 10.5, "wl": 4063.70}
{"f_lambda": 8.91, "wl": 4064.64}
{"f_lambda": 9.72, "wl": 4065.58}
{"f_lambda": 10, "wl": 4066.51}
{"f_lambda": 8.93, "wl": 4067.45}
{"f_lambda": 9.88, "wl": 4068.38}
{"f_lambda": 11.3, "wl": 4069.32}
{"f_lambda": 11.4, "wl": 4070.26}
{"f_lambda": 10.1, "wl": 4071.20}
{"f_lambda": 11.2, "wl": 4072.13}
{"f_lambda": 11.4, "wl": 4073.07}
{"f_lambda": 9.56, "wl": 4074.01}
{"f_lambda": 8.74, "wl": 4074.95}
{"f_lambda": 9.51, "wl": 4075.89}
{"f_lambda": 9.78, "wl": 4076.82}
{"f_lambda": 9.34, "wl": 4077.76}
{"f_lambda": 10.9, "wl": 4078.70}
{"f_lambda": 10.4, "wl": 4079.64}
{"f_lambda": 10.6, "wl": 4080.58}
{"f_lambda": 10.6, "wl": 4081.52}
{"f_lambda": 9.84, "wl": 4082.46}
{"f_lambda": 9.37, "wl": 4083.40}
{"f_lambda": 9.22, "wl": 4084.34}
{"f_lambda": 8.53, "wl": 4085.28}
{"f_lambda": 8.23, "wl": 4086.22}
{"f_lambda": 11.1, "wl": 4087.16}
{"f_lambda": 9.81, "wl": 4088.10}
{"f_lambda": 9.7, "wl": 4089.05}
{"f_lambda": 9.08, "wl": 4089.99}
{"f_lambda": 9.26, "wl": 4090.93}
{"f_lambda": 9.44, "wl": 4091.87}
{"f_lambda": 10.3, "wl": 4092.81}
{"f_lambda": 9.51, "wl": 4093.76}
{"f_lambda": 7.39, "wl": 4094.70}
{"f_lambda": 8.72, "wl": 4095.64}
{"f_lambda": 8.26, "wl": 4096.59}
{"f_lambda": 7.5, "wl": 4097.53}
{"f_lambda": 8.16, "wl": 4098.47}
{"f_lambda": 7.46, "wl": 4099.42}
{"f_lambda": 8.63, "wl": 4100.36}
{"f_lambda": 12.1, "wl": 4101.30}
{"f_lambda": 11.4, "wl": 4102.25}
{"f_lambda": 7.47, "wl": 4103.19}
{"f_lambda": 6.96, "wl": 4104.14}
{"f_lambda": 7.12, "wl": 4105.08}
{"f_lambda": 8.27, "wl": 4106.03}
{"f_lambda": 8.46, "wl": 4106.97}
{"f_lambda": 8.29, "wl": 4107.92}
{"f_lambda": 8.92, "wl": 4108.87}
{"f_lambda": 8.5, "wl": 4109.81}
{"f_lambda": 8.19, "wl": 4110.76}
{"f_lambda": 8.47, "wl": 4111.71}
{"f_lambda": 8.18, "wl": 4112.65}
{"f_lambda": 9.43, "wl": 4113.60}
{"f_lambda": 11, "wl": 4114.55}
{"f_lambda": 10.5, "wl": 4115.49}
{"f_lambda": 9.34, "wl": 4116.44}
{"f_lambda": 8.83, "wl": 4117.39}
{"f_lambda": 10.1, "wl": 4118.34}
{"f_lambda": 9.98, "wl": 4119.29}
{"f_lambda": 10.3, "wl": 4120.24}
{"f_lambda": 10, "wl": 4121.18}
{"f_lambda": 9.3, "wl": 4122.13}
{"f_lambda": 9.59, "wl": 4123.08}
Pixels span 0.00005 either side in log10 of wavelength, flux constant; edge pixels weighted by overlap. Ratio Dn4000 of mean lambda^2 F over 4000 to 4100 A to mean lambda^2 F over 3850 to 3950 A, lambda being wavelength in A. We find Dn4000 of 1.21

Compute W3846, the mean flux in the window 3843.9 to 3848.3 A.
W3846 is 9.15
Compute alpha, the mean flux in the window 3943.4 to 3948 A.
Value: 8.91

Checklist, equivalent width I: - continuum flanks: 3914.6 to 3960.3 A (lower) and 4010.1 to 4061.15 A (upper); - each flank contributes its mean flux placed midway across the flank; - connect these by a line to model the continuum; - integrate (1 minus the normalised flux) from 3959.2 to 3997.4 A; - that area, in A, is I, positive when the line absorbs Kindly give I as 4.4 A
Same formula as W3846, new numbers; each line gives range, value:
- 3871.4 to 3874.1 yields 10.4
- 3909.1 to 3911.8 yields 9.73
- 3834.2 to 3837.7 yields 5.8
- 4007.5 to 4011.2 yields 10.4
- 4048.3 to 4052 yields 10.7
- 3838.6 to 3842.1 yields 5.9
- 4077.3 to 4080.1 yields 10.2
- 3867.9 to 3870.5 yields 10.9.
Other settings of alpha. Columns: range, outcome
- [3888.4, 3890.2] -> 7.19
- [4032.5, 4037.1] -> 10.2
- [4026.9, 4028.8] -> 10.1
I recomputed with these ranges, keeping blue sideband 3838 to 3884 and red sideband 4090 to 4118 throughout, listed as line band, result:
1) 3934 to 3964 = 1.1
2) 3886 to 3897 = 2.3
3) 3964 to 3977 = 3.5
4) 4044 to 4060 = -2.8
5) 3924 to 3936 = 1.6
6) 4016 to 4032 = -2.8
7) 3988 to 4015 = -3.5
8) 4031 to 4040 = -1.3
